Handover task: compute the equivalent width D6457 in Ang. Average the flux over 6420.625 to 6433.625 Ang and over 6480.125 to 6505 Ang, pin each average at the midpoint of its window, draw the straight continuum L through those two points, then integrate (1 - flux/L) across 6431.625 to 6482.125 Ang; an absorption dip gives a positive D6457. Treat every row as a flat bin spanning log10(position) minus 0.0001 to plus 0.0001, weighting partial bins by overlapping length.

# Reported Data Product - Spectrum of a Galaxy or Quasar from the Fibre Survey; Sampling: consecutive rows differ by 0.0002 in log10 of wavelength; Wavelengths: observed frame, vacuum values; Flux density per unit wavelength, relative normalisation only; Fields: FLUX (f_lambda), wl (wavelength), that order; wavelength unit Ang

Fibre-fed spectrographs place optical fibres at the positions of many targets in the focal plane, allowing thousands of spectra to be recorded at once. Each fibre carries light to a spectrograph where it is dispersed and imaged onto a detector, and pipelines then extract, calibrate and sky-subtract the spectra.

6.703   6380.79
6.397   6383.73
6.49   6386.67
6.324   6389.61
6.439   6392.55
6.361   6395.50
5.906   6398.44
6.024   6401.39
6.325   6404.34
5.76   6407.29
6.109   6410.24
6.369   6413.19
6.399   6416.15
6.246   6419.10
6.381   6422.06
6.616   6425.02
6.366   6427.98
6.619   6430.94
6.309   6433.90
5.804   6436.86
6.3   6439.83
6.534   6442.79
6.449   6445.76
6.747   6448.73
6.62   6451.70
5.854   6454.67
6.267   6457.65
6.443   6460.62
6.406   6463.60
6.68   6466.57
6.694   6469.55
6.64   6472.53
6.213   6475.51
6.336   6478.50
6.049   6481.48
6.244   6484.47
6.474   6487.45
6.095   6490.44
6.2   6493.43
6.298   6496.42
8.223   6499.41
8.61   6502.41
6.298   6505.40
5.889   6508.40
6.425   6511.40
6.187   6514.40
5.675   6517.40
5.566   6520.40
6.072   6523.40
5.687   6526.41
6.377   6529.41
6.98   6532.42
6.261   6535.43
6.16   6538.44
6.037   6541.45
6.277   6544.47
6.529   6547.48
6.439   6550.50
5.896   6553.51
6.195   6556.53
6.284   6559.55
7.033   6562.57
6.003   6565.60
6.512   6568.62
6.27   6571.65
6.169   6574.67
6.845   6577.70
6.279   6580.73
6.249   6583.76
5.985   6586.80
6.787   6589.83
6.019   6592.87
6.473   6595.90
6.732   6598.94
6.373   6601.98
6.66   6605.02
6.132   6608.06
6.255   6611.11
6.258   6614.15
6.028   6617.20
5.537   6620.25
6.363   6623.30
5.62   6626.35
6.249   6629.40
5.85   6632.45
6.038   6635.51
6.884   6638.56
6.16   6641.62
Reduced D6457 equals 1.7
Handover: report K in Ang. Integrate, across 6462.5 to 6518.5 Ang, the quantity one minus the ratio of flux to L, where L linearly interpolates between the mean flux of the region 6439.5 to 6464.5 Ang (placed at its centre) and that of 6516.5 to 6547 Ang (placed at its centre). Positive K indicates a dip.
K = -2.1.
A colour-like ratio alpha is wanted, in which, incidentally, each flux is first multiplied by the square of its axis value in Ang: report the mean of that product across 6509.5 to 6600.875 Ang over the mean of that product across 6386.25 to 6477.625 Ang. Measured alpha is 1.03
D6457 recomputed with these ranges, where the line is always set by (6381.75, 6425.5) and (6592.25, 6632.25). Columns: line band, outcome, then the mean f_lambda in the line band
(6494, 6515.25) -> -2.04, 6.84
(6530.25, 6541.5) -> -0.32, 6.4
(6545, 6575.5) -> -0.57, 6.34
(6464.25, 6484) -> -0.55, 6.42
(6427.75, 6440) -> -0.01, 6.27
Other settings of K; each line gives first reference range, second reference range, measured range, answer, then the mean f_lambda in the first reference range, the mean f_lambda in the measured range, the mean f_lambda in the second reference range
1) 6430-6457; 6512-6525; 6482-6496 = -0.4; 6.35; 6.24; 5.91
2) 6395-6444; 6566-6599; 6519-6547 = 0.7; 6.26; 6.17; 6.37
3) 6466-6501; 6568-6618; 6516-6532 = 1.2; 6.51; 5.95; 6.36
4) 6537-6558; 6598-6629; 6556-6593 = -1.0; 6.22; 6.37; 6.19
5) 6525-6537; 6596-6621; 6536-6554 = 0.2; 6.33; 6.24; 6.28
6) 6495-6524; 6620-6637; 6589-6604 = -0.8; 6.54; 6.47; 5.97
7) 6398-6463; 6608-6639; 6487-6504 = -2.1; 6.3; 7.01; 6.08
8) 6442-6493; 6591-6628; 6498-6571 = -1.1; 6.39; 6.4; 6.21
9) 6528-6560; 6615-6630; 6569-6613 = -2.0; 6.31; 6.38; 5.95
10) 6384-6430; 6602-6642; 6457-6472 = -0.6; 6.28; 6.52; 6.16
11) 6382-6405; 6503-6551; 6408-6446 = -0.4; 6.29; 6.33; 6.22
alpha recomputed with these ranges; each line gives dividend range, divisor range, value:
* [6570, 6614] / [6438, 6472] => 1.03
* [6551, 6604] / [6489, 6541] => 1.01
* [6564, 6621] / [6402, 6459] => 1.05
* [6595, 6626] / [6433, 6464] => 1.04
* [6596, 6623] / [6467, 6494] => 1.03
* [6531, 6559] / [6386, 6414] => 1.06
